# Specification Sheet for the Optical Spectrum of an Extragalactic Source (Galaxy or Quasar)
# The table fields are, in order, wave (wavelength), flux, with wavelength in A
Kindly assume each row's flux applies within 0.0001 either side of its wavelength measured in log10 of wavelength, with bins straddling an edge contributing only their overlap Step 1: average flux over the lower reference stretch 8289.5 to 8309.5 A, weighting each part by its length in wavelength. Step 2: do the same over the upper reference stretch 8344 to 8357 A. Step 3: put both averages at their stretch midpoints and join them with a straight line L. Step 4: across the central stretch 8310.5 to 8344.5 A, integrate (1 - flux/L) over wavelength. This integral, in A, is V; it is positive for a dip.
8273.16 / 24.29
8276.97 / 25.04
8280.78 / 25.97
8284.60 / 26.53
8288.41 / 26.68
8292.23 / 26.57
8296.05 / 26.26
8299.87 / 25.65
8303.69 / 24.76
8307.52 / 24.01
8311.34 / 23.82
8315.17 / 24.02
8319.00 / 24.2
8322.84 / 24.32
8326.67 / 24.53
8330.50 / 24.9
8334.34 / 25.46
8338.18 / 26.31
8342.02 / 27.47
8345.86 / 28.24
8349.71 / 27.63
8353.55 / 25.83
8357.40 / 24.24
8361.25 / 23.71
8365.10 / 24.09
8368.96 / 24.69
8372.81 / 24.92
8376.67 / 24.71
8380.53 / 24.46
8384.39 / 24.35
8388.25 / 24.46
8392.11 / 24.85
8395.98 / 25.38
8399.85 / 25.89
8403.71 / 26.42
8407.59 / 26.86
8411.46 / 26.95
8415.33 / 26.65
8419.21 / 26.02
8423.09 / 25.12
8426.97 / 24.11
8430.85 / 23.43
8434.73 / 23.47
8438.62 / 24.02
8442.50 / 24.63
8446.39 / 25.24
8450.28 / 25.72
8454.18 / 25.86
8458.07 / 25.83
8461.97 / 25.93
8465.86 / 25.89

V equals 1.5 A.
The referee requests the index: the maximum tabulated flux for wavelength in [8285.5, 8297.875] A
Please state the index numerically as 26.68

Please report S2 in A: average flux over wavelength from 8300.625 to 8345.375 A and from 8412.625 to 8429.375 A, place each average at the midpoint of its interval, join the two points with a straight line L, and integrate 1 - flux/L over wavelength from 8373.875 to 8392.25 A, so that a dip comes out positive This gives 0.5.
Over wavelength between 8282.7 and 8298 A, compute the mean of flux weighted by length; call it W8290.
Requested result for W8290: 26.5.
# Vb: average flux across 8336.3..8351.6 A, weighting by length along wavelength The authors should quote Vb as 27.4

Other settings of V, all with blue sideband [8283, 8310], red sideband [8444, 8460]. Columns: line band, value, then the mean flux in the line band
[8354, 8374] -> 1.0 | 24.4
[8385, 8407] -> 0.2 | 25.4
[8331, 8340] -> 0.0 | 25.7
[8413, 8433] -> 0.4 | 25.1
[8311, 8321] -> 0.7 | 24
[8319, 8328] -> 0.5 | 24.4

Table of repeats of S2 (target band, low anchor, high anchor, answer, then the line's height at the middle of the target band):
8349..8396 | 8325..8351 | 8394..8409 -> 2.57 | 26.2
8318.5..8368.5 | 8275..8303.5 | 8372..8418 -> 0.56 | 25.8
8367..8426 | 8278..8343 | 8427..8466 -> -0.82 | 25.1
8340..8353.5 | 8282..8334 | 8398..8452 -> -1.24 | 25.2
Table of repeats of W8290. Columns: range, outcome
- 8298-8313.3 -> 24.6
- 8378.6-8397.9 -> 24.7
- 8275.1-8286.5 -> 25.8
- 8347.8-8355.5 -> 26.7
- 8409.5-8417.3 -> 26.8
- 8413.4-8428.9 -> 25.5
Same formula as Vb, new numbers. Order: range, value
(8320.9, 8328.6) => 24.4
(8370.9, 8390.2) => 24.6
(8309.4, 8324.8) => 24.1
